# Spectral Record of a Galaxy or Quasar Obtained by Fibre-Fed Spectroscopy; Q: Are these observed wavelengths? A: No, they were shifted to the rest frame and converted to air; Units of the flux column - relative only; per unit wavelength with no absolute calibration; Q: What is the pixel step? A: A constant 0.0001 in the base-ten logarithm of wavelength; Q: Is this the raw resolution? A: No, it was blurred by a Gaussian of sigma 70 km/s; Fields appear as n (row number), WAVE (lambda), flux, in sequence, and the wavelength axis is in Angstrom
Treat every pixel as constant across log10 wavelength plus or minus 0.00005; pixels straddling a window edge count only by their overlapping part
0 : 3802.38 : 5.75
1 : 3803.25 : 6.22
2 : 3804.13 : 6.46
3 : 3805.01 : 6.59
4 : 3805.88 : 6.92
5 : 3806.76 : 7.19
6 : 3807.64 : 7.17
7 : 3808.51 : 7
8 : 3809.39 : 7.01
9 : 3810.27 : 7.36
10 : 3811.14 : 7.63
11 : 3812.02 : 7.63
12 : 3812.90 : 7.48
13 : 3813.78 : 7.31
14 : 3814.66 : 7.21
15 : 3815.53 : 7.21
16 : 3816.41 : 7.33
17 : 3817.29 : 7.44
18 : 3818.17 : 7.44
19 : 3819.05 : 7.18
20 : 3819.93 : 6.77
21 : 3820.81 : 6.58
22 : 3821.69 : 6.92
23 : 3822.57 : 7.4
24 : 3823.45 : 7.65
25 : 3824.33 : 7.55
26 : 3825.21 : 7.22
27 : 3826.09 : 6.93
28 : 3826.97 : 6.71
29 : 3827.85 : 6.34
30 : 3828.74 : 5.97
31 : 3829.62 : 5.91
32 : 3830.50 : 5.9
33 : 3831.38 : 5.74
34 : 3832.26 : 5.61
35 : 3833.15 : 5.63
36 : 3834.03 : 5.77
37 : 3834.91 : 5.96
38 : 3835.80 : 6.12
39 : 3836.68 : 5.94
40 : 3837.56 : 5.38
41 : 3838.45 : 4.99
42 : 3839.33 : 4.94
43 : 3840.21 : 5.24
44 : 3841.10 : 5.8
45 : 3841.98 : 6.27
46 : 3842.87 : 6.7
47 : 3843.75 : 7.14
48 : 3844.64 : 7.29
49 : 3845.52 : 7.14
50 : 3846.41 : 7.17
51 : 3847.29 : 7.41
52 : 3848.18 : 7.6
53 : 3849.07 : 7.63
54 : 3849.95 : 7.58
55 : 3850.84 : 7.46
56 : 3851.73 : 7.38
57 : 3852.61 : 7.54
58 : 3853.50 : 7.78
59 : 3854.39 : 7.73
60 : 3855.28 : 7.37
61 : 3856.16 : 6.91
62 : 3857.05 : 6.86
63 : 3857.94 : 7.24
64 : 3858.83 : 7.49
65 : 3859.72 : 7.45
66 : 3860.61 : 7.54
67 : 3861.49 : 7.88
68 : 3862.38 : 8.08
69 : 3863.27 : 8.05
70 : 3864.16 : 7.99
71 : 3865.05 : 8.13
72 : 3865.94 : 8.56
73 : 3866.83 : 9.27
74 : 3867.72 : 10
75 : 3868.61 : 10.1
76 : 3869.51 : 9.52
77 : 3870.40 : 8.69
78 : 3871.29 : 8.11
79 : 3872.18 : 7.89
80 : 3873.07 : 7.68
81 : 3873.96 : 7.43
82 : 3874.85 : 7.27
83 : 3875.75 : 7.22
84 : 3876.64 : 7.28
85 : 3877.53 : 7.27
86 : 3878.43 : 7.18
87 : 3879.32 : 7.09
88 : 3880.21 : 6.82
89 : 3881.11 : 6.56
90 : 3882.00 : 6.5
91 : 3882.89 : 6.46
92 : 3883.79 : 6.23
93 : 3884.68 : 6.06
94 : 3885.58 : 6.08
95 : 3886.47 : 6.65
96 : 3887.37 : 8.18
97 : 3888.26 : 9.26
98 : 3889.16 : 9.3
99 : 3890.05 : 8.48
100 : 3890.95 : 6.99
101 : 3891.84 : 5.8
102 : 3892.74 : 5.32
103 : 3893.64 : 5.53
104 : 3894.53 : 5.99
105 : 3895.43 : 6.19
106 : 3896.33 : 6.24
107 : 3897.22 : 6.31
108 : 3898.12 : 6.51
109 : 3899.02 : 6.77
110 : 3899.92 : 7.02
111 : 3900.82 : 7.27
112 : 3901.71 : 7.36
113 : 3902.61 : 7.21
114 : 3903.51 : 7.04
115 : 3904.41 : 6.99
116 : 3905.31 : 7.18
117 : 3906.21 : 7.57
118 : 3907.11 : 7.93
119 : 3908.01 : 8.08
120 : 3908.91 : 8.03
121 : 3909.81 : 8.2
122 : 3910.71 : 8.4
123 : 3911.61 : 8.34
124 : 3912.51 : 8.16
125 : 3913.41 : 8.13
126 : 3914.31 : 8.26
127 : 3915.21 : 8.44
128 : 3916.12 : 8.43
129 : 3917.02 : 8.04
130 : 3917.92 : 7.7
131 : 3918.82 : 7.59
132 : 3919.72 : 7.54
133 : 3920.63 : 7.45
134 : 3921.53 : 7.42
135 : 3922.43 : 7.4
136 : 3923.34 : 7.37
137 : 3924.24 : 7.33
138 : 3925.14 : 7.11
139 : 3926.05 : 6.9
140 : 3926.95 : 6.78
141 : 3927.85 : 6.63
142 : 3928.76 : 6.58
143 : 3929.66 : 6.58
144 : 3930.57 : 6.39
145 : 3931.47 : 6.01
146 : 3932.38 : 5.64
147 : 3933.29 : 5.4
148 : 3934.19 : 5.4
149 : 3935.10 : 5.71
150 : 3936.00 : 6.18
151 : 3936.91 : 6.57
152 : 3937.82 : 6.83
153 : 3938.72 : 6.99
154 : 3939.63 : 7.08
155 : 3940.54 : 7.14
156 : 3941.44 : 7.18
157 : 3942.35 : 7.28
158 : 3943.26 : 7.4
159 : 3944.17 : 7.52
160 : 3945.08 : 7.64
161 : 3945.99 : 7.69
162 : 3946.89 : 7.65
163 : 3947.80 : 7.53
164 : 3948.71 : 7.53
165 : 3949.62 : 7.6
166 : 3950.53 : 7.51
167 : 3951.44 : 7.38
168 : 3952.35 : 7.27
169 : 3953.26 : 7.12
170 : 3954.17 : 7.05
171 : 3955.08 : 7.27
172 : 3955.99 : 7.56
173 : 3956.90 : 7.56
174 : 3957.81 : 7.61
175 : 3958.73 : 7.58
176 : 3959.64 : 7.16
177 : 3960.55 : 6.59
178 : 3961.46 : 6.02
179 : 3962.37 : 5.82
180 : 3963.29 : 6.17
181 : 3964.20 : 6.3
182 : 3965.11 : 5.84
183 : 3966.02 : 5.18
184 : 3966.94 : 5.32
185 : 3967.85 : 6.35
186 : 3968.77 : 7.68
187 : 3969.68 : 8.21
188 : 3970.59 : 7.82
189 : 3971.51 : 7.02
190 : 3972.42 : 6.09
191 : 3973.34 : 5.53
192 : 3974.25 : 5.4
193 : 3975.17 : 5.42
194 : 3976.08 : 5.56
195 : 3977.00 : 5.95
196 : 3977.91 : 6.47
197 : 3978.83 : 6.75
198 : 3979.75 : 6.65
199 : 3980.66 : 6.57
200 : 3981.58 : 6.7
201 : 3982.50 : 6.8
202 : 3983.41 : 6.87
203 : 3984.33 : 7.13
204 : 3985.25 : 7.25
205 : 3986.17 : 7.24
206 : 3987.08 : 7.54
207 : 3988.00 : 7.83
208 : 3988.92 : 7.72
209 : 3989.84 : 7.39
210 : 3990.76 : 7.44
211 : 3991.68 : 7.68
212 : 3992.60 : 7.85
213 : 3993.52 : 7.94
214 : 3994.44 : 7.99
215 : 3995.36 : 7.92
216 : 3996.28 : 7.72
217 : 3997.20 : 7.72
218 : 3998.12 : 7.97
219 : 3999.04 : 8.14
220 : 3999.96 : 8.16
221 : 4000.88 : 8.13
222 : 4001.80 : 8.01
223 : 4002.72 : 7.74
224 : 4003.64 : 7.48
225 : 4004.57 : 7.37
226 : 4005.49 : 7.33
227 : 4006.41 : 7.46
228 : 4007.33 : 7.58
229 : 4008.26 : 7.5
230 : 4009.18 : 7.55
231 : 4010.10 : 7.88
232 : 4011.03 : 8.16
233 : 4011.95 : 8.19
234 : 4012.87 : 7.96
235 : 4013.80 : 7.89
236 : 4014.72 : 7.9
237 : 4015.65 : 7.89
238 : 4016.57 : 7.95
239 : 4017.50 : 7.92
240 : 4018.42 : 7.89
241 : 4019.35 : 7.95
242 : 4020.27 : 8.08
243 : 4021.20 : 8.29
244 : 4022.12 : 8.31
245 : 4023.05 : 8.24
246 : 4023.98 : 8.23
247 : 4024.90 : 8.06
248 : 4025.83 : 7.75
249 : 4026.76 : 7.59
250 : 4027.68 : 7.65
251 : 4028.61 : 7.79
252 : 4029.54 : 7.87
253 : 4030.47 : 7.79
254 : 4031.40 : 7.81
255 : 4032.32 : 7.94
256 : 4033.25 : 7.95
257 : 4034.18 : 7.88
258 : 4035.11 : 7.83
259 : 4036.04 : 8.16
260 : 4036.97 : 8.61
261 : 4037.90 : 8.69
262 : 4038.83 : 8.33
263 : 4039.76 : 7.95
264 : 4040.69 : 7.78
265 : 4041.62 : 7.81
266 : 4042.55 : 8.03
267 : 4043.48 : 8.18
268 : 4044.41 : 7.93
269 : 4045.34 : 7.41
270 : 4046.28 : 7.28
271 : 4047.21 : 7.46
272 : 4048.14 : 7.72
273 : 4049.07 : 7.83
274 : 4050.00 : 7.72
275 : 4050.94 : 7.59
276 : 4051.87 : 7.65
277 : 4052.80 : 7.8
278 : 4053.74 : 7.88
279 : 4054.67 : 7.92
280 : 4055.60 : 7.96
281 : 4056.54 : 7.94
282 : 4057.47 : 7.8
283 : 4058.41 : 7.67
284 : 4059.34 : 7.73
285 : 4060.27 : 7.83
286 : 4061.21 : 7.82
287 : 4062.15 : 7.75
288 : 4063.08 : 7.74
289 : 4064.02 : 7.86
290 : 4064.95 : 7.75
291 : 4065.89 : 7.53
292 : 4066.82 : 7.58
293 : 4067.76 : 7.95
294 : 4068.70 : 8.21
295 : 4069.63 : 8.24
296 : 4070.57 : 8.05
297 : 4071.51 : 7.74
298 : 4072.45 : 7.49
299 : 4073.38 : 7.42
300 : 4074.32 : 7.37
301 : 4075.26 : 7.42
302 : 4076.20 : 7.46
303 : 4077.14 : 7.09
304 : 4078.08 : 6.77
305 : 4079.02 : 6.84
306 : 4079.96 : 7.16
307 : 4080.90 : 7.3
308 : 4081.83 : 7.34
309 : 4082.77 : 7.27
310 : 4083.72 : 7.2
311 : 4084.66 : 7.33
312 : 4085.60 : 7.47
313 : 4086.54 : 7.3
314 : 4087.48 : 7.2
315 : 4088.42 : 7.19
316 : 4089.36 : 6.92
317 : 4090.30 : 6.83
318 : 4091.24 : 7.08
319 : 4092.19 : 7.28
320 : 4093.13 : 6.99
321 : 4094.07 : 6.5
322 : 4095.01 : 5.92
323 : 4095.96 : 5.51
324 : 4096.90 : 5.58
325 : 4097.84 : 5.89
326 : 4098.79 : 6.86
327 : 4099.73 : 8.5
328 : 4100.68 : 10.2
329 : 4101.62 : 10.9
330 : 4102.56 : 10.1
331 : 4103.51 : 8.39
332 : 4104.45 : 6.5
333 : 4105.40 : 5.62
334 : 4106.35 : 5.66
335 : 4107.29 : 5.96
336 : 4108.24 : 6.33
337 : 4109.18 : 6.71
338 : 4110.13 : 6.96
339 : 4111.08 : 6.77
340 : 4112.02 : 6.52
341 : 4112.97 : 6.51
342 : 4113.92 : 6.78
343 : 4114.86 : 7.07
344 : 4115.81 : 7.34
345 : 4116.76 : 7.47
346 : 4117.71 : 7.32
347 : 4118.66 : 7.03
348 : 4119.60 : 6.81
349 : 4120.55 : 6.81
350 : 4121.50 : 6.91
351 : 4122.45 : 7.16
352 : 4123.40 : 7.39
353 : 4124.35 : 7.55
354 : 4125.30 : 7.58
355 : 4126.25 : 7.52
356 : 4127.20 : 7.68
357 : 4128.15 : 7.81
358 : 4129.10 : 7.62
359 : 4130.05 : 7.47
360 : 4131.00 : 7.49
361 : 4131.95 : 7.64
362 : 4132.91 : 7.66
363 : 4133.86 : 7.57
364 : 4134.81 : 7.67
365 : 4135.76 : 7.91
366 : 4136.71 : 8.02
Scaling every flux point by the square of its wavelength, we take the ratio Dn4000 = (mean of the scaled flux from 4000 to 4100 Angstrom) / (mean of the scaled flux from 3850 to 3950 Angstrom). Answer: 1.12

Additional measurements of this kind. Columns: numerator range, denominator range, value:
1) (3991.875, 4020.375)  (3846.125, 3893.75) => 1.11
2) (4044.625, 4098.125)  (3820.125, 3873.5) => 1.16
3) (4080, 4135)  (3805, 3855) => 1.22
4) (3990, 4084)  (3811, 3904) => 1.20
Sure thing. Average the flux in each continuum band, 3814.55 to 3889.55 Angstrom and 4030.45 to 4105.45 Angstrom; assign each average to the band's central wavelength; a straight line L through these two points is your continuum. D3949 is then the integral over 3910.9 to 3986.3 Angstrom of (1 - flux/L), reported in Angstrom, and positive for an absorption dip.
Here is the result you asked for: 4.2 Angstrom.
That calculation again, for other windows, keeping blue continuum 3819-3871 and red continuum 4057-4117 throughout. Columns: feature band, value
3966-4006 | 0.5 Angstrom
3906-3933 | -1.1 Angstrom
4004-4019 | -1.1 Angstrom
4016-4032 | -1.5 Angstrom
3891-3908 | 1.0 Angstrom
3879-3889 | 0.2 Angstrom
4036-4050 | -1.3 Angstrom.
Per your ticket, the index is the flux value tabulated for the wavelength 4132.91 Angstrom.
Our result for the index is 7.66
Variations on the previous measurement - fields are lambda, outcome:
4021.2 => 8.29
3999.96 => 8.16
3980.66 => 6.57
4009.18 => 7.55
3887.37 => 8.18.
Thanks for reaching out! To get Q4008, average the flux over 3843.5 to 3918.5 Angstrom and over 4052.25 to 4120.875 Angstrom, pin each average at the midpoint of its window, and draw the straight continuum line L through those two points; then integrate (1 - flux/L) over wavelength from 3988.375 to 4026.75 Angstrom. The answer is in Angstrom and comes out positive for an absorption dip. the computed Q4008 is -2.4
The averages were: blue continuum 7.51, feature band 7.86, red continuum 7.33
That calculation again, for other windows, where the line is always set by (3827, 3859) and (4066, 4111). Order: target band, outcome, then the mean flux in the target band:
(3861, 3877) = -3.9 Angstrom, 8.29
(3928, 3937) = 1.0 Angstrom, 6.04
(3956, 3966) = 0.4 Angstrom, 6.64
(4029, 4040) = -1.5 Angstrom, 8.07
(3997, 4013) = -1.7 Angstrom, 7.8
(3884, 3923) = -3.6 Angstrom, 7.36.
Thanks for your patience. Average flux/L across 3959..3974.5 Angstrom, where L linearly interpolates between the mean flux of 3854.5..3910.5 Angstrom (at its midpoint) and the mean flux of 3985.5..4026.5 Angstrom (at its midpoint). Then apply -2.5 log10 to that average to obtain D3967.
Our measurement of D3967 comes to 0.20 mag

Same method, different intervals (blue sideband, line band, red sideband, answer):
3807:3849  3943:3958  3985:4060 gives -0.007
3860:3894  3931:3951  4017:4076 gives 0.121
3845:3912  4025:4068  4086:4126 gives -0.094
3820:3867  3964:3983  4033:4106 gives 0.149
